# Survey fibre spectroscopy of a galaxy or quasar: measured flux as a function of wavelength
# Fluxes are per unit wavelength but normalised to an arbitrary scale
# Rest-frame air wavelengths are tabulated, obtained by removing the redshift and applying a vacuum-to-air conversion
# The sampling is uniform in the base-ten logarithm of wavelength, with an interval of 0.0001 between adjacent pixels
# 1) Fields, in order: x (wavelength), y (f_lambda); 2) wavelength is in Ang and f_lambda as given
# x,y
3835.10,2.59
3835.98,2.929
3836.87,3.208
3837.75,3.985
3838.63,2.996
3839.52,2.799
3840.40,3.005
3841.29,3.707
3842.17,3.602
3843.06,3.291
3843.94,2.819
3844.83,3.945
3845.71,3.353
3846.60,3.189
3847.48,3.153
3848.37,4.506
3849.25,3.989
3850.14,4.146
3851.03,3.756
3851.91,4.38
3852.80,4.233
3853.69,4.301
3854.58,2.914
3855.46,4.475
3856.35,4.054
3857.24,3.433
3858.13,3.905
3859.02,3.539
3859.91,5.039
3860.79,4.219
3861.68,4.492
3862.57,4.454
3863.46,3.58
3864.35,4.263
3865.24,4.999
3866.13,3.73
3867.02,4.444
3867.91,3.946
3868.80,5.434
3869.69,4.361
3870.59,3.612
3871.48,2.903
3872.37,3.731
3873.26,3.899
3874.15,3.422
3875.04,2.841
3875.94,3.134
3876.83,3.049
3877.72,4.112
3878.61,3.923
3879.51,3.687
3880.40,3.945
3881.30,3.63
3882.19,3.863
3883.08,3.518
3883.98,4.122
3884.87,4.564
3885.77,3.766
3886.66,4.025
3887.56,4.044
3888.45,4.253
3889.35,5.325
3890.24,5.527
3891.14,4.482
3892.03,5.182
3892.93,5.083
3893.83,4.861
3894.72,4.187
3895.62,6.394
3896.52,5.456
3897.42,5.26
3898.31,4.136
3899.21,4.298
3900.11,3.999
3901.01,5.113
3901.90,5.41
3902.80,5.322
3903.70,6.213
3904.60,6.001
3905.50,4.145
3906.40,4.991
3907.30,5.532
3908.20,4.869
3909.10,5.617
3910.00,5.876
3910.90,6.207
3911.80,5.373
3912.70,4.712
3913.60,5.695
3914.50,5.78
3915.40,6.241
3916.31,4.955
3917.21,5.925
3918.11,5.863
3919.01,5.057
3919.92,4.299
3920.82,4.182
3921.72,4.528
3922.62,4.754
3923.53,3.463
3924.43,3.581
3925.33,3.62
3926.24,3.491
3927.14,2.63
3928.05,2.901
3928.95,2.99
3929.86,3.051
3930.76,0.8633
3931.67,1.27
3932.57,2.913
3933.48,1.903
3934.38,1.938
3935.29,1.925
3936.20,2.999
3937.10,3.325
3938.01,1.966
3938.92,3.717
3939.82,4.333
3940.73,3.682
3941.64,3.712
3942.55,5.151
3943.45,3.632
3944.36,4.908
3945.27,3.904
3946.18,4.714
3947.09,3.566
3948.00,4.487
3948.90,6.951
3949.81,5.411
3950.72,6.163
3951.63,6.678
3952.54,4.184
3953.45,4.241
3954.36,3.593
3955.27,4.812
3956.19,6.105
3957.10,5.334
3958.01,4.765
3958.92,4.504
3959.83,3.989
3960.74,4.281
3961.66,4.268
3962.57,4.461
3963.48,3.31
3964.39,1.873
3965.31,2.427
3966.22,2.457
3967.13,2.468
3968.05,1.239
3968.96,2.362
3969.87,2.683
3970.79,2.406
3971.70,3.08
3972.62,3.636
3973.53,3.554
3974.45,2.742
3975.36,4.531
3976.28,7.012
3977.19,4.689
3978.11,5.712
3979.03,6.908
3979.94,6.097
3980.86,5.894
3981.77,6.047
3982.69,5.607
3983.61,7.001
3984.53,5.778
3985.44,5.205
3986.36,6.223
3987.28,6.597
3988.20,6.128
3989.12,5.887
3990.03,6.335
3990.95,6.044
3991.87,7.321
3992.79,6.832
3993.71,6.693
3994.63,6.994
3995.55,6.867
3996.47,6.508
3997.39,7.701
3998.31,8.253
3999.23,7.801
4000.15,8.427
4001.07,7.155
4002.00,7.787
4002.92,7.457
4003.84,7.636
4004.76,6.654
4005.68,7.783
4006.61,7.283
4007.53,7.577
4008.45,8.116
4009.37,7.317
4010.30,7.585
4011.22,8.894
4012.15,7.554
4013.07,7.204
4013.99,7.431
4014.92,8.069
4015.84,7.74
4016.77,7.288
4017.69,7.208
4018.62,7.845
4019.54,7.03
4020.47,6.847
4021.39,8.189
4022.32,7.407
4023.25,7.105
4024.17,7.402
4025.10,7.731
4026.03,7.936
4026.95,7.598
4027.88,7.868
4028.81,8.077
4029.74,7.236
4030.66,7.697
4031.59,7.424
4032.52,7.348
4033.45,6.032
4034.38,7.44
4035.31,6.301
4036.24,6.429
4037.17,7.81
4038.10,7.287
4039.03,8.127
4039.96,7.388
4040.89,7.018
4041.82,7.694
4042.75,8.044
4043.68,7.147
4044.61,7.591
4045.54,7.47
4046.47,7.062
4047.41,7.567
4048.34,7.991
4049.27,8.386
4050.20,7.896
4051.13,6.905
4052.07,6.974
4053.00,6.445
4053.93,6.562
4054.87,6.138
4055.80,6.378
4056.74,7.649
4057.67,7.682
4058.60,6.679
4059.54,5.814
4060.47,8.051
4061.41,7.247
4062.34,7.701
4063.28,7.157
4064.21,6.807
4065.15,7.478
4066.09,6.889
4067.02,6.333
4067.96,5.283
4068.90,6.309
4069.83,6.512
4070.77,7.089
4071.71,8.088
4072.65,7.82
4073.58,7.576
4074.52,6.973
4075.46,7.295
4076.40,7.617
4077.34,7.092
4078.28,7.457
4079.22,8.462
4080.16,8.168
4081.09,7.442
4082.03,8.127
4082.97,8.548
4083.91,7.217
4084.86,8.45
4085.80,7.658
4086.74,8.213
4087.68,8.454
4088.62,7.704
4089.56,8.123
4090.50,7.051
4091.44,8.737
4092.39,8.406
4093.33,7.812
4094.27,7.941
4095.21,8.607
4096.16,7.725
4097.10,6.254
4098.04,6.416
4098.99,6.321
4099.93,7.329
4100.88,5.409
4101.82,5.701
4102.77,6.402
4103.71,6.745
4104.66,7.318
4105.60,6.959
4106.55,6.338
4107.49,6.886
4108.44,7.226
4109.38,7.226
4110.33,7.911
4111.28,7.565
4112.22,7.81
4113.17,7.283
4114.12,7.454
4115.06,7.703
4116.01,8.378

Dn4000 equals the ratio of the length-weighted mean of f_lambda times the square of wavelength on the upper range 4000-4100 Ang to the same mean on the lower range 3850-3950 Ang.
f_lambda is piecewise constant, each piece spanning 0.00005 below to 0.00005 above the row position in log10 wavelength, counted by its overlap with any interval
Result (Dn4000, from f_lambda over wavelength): 1.90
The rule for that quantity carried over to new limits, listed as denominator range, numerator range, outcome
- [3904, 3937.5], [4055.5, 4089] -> 1.92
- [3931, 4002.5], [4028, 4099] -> 1.61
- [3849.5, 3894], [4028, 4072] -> 1.92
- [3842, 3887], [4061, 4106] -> 2.11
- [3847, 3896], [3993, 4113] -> 1.96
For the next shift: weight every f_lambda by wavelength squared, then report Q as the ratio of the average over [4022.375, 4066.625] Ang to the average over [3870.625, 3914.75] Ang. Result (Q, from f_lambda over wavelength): 1.71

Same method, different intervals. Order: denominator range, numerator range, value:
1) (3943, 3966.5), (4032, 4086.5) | 1.73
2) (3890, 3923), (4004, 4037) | 1.52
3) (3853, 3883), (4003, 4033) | 2.08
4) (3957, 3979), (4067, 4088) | 2.15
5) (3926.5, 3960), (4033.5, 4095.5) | 2.03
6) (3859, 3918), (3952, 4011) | 1.26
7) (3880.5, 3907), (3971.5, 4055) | 1.57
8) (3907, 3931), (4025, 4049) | 1.74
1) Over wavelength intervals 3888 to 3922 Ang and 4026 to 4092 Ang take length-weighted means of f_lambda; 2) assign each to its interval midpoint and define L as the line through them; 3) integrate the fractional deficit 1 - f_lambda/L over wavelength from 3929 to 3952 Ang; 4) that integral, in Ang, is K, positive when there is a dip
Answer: 8.09 Ang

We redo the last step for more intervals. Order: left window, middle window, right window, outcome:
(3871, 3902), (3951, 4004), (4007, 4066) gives 7.9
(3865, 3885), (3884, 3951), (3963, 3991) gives -4.6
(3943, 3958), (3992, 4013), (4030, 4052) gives -3.8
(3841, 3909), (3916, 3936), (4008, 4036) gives 7.1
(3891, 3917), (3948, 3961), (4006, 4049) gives 2.3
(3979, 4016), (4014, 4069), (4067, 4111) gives -0.6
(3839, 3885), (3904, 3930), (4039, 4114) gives -0.2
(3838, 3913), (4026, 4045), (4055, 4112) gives -2.3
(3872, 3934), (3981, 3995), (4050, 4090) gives -1.0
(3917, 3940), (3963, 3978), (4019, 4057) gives 5.2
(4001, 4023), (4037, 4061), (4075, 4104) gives 0.8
